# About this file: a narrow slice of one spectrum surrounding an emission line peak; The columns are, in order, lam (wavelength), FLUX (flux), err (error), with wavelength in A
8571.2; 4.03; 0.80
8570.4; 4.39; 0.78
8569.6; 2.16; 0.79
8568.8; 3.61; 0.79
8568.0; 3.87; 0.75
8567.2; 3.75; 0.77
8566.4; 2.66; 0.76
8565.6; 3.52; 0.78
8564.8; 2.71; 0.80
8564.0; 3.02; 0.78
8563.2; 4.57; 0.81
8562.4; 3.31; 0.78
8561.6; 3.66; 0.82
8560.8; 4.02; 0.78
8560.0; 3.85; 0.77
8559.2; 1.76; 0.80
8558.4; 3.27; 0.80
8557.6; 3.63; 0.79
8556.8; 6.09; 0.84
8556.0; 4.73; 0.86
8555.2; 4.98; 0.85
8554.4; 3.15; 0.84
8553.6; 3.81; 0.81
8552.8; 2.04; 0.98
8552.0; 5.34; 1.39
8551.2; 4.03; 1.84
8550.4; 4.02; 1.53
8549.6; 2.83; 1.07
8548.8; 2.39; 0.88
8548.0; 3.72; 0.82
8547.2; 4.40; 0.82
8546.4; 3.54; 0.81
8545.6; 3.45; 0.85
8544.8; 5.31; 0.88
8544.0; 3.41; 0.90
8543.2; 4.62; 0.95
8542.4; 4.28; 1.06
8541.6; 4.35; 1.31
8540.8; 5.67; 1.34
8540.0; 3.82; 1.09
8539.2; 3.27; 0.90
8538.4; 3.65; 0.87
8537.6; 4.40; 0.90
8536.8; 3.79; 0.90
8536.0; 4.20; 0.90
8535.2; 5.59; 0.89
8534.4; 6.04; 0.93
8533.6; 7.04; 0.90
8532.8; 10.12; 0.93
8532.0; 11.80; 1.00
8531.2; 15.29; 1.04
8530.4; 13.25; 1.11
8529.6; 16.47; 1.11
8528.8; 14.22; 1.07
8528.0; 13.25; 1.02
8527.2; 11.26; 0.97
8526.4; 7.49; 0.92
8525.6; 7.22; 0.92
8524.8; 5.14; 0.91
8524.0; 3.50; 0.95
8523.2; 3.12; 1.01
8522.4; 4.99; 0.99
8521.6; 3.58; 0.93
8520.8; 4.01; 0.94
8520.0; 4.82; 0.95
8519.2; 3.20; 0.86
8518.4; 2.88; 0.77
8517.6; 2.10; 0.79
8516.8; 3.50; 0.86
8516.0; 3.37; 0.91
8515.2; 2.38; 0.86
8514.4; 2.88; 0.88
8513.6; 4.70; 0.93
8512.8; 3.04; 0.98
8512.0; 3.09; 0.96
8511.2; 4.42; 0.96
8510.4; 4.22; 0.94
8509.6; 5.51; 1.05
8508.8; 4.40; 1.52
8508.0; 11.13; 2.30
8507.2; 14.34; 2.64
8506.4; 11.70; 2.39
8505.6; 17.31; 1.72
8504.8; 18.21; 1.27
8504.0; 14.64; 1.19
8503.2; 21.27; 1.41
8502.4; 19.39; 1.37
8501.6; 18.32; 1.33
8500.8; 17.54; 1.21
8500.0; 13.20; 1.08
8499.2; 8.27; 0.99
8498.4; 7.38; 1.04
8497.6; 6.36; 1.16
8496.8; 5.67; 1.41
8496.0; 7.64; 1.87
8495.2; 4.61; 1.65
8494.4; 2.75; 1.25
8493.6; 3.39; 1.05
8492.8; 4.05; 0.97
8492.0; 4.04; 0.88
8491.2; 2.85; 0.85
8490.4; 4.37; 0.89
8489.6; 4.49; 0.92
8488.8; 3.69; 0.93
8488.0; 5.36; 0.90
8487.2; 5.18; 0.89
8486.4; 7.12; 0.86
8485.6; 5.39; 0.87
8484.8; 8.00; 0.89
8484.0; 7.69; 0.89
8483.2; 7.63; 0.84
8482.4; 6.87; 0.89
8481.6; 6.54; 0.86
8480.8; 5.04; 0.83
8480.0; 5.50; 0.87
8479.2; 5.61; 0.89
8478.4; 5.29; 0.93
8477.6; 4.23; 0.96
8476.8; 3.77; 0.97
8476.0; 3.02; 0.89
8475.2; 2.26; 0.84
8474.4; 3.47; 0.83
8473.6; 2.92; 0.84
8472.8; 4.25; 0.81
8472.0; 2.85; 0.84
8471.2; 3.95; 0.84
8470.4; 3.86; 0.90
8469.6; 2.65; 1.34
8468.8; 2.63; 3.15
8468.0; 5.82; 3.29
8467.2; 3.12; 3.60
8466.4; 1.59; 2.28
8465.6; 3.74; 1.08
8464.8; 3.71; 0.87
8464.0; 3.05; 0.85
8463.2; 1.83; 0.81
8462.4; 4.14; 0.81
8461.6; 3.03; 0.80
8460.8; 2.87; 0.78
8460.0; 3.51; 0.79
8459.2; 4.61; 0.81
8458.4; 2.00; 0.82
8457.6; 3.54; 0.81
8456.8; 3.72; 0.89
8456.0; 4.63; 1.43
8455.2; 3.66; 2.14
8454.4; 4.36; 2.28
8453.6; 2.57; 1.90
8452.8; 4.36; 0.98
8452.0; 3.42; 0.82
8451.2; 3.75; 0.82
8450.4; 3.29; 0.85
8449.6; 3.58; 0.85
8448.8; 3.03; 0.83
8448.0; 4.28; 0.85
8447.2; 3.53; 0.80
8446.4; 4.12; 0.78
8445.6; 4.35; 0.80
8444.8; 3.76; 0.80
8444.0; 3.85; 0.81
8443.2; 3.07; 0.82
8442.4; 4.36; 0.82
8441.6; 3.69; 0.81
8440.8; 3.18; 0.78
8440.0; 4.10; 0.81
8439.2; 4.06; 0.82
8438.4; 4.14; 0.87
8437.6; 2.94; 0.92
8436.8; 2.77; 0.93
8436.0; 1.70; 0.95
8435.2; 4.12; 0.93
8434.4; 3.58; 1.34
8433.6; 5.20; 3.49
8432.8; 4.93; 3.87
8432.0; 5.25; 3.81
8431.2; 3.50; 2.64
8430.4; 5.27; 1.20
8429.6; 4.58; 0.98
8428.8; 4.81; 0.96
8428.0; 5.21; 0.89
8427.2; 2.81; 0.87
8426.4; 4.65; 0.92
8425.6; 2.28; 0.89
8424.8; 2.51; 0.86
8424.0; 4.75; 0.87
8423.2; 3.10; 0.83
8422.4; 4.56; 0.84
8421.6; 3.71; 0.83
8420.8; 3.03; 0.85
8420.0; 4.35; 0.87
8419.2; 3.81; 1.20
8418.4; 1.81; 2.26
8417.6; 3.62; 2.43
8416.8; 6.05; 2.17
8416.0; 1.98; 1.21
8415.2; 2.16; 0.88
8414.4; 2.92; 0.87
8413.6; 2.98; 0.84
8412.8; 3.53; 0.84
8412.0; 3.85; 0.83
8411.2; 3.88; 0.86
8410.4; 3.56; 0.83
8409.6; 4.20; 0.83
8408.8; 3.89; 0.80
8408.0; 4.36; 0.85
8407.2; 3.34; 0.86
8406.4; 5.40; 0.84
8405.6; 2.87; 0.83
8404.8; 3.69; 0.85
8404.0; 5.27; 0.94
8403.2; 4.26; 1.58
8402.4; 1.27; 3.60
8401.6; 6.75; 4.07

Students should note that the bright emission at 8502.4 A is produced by H-alpha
